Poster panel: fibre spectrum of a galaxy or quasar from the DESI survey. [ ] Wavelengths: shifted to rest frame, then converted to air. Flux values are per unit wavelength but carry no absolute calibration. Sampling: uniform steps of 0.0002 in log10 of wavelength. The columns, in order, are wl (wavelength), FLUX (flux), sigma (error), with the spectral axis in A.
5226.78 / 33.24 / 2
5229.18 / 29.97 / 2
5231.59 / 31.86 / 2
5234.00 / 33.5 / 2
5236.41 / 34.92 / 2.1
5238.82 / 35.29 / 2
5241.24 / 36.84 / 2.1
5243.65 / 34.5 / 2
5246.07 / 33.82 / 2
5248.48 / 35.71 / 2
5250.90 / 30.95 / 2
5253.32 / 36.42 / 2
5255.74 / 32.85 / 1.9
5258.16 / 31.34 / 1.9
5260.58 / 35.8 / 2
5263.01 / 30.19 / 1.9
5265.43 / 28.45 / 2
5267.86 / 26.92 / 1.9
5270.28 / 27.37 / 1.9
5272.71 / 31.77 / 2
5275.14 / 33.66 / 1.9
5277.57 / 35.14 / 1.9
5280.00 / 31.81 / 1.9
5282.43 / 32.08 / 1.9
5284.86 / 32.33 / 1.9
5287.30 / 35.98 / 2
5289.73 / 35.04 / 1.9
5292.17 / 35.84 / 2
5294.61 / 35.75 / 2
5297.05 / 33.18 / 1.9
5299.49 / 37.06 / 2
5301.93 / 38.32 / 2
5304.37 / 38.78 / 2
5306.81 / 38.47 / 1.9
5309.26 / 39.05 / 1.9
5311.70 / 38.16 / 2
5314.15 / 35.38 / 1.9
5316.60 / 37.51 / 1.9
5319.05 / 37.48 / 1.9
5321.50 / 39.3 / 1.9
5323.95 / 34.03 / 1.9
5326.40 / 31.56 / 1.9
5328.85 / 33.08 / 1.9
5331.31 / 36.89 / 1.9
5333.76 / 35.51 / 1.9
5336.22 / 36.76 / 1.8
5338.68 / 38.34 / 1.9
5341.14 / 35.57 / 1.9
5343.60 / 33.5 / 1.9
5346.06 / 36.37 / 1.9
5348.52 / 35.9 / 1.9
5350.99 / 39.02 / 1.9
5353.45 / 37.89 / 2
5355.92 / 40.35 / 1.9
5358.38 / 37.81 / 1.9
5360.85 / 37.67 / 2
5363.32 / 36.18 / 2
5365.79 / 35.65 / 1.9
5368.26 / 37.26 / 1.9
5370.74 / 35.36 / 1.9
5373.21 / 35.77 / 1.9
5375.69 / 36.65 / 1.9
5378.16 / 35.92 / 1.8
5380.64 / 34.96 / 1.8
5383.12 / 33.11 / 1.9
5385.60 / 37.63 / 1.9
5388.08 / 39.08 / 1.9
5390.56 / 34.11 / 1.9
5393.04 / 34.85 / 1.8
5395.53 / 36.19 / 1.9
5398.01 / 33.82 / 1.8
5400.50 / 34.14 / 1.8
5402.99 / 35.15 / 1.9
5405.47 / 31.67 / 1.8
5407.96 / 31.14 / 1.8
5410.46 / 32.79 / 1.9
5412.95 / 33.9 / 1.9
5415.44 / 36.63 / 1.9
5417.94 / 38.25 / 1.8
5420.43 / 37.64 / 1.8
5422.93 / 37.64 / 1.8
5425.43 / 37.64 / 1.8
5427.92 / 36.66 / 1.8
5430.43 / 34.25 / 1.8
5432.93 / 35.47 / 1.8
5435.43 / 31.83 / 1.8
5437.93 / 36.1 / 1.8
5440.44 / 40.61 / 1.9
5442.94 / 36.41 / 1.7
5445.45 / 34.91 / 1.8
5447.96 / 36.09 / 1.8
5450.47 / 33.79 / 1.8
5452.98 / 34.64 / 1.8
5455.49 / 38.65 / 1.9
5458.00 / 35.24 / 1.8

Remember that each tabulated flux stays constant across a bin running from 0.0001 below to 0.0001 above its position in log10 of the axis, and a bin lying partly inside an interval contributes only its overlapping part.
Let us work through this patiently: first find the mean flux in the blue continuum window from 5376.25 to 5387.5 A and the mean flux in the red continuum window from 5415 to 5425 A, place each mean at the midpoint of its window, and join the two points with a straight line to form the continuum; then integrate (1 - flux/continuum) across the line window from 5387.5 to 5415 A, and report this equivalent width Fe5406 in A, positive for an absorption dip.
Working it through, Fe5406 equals 1.8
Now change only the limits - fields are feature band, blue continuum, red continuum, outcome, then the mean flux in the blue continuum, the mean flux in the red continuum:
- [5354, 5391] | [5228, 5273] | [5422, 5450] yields -1.82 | 32.6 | 36.1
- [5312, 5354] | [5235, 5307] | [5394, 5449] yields -2.03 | 33.8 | 35.4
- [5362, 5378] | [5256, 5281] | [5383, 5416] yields -1.08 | 31.3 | 34.6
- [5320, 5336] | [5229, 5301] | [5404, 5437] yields -0.57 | 33.3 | 35.1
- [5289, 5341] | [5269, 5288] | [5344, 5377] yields -3.06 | 32.4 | 37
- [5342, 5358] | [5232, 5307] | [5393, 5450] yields -1.17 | 33.8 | 35.4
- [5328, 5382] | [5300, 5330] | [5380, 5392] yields -0.38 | 36.8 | 35.8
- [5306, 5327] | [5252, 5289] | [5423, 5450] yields -2.31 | 32.2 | 36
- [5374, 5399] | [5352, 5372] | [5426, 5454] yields 0.75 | 37.3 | 35.6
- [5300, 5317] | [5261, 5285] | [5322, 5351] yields -2.23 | 31.1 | 35.5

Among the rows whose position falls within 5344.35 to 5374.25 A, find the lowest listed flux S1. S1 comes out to 35.36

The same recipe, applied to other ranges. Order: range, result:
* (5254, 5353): 26.92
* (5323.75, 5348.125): 31.56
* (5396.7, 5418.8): 31.14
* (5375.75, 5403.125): 33.11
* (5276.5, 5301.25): 31.81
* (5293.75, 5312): 33.18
